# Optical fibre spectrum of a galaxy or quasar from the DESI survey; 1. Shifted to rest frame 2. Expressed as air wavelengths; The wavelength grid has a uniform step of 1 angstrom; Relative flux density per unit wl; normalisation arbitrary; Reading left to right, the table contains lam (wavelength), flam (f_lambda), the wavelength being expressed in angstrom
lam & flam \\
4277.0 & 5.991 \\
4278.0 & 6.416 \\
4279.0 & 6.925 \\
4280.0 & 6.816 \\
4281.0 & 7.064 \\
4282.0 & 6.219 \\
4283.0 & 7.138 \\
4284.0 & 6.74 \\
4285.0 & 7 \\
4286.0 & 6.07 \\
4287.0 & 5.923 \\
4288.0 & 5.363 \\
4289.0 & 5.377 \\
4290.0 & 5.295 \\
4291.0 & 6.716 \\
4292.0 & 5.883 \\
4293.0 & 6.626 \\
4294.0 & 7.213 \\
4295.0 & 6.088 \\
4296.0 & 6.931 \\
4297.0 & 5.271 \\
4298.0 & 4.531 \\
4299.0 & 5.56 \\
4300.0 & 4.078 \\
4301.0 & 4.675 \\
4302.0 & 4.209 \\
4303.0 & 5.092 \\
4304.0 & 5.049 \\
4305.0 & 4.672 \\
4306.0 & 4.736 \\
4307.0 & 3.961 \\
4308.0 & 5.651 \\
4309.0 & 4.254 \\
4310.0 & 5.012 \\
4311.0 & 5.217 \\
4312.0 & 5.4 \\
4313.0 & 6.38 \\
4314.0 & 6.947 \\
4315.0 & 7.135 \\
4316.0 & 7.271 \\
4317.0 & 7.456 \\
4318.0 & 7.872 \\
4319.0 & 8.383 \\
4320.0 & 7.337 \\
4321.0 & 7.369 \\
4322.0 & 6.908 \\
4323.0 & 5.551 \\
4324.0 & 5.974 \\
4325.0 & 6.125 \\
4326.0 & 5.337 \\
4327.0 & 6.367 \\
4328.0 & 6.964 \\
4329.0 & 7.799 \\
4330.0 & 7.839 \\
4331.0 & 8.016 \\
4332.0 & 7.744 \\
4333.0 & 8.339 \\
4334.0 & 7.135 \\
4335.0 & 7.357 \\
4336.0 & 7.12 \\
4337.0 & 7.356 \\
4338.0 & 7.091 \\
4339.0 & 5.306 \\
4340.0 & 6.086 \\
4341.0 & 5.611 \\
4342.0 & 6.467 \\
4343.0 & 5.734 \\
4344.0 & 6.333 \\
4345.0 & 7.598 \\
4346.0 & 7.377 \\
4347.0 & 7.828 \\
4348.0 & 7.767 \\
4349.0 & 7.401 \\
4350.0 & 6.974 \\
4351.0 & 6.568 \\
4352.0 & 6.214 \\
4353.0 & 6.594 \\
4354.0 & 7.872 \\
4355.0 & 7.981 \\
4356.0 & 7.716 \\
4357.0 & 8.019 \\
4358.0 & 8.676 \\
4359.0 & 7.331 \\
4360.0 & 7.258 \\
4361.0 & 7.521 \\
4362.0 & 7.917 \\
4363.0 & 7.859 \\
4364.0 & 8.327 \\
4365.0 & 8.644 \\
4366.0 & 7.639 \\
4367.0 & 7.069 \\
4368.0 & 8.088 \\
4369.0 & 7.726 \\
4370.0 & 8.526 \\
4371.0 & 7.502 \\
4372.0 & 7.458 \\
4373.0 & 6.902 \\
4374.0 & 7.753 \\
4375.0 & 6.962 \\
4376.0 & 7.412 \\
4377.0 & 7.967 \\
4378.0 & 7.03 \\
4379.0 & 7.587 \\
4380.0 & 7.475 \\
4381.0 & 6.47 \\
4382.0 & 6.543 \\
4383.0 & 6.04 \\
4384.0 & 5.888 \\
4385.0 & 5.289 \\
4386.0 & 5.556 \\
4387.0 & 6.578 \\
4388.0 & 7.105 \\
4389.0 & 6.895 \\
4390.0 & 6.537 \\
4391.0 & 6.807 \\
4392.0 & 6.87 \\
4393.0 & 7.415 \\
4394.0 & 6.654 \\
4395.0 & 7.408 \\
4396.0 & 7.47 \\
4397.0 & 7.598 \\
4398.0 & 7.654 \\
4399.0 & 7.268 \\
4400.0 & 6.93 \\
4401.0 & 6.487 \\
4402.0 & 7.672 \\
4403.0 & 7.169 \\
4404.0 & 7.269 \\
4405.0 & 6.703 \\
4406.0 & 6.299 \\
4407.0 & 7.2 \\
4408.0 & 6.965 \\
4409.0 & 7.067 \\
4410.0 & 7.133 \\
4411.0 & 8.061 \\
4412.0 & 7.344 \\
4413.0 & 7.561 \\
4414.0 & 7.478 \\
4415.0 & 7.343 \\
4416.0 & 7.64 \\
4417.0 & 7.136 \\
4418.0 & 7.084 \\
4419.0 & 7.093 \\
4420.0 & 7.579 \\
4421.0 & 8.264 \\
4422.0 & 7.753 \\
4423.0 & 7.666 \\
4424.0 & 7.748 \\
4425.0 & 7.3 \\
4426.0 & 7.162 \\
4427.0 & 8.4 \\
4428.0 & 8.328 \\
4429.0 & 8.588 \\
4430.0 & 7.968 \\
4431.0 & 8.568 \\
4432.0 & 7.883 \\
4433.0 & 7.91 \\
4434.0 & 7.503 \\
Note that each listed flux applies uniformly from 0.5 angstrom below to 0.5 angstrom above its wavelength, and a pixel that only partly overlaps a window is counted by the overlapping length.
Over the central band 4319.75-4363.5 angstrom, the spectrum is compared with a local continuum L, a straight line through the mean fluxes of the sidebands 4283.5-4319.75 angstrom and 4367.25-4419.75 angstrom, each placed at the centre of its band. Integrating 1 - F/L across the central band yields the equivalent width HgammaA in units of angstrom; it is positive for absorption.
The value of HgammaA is -4.7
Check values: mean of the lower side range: 5.84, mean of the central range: 7.08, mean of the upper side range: 7.12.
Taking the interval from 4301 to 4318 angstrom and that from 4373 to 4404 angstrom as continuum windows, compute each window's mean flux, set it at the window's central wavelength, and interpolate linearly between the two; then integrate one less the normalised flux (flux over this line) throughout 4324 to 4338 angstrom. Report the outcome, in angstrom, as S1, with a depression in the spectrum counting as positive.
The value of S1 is -2.8 angstrom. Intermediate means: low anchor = 5.57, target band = 7.15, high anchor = 6.95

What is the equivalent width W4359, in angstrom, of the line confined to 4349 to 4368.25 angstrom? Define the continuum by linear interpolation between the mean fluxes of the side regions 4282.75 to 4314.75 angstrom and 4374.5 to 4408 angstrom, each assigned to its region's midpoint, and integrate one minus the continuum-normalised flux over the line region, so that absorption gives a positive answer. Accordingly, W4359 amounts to -3.4 angstrom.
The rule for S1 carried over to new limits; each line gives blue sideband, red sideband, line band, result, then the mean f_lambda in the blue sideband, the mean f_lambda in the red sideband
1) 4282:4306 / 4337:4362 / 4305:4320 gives 0.2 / 5.71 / 7.08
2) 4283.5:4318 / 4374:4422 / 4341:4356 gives -1.5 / 5.73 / 7.08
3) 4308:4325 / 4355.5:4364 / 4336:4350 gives 1.0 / 6.49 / 7.82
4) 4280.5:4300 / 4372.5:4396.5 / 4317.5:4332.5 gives -1.5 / 6.1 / 6.86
